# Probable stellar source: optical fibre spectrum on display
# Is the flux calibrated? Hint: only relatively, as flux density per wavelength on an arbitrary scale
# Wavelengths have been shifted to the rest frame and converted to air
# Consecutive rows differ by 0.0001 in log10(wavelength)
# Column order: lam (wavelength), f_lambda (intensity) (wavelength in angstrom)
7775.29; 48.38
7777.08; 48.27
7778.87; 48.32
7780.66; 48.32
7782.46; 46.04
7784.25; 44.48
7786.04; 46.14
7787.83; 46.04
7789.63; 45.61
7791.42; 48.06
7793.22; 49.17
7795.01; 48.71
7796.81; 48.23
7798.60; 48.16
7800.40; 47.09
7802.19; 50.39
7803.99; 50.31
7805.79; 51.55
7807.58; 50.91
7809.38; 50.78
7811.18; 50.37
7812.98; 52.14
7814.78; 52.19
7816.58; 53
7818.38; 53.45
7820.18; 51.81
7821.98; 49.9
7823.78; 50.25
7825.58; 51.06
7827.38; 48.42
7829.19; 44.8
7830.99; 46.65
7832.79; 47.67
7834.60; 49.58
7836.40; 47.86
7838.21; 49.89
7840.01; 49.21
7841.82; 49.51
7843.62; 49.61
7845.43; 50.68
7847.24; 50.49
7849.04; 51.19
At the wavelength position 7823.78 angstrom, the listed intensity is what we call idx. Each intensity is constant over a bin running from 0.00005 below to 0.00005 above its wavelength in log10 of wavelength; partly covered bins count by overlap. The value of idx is 50.25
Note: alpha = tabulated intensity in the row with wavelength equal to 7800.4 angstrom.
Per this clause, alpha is 47.09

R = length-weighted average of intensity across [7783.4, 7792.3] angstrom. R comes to 46.1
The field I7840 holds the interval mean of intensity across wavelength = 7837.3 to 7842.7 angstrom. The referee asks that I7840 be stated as 49.5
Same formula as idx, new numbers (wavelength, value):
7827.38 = 48.42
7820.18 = 51.81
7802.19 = 50.39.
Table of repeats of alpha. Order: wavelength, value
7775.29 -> 48.38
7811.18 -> 50.37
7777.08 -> 48.27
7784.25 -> 44.48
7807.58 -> 50.91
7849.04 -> 51.19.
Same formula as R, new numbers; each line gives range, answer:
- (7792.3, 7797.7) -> 48.6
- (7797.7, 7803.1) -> 48.6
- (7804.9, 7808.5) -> 51.3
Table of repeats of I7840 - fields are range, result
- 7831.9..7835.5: 48.6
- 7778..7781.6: 48.2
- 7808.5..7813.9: 51.1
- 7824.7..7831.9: 47.7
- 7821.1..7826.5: 50.4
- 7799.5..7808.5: 50.1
